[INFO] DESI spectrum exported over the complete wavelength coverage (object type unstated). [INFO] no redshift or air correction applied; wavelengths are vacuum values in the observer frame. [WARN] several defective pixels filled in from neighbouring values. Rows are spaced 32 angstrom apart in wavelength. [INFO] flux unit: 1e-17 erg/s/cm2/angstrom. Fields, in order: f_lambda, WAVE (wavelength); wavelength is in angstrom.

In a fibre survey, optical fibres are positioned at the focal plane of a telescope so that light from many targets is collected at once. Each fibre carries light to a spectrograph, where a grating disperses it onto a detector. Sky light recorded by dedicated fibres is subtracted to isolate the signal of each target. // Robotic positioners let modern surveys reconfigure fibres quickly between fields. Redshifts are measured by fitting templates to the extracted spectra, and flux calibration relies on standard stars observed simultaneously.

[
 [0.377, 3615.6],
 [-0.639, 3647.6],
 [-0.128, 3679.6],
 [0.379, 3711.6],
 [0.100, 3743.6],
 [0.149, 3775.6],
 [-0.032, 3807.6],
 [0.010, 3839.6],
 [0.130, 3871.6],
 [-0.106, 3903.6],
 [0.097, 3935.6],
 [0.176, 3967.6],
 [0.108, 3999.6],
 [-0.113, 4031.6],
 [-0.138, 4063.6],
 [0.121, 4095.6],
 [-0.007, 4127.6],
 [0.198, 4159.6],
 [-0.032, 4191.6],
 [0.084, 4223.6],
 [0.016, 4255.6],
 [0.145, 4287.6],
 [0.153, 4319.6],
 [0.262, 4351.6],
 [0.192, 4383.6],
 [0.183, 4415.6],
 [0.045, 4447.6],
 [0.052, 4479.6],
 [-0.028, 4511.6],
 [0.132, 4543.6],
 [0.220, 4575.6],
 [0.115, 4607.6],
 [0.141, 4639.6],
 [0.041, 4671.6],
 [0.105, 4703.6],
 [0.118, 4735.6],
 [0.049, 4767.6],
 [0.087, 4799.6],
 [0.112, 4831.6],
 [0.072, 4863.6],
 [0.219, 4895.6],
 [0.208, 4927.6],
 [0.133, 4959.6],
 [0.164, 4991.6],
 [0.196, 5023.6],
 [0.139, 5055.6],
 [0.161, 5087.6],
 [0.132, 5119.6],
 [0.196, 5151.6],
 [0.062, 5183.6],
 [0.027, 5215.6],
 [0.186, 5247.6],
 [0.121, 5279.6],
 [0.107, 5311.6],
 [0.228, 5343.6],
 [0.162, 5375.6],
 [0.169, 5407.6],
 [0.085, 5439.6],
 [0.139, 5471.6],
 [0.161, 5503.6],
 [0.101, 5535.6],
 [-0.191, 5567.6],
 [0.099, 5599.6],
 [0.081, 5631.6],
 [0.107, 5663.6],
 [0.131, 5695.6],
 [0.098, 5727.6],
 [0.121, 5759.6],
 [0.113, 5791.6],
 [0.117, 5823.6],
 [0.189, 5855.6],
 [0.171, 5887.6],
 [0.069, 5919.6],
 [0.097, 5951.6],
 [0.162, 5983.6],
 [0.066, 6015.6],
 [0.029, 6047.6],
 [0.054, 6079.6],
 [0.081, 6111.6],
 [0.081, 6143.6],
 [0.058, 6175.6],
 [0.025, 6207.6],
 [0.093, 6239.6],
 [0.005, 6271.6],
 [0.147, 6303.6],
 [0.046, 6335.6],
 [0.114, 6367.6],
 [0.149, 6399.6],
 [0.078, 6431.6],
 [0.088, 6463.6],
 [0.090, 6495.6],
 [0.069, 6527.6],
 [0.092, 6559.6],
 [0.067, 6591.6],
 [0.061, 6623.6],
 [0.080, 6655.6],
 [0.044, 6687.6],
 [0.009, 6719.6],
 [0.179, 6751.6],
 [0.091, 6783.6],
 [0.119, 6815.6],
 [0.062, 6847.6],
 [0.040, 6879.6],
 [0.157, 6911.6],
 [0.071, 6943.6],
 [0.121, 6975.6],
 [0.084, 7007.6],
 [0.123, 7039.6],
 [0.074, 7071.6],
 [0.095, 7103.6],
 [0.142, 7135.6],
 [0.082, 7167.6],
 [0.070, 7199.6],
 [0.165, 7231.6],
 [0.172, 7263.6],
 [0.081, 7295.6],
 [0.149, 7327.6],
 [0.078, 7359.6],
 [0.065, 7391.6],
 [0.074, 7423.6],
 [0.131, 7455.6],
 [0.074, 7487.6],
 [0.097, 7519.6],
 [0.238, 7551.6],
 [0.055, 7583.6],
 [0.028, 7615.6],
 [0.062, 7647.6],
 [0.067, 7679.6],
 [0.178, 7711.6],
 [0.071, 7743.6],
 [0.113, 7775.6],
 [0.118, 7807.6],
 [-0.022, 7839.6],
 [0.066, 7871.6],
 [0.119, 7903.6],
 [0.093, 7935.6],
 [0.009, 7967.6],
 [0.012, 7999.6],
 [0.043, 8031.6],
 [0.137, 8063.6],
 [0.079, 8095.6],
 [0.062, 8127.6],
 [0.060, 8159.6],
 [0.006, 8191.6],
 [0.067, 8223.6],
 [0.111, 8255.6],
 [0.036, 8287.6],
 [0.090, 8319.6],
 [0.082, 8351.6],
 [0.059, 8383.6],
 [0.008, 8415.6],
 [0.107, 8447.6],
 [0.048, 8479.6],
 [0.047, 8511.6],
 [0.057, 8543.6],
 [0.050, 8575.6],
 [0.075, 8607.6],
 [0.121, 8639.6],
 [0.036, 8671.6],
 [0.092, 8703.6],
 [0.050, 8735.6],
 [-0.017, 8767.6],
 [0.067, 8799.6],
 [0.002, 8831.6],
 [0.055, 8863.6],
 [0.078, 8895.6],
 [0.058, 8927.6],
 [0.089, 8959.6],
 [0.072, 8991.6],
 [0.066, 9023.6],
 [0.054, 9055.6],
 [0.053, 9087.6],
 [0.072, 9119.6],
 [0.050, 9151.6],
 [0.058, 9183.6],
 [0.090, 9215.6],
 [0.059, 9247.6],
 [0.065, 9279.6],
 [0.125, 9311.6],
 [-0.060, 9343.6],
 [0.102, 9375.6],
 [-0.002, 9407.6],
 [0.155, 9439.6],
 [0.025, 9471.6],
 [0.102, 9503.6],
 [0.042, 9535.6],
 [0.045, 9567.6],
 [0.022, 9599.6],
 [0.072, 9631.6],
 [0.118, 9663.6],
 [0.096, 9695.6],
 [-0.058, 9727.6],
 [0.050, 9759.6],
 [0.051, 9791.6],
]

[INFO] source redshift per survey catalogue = 0.15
